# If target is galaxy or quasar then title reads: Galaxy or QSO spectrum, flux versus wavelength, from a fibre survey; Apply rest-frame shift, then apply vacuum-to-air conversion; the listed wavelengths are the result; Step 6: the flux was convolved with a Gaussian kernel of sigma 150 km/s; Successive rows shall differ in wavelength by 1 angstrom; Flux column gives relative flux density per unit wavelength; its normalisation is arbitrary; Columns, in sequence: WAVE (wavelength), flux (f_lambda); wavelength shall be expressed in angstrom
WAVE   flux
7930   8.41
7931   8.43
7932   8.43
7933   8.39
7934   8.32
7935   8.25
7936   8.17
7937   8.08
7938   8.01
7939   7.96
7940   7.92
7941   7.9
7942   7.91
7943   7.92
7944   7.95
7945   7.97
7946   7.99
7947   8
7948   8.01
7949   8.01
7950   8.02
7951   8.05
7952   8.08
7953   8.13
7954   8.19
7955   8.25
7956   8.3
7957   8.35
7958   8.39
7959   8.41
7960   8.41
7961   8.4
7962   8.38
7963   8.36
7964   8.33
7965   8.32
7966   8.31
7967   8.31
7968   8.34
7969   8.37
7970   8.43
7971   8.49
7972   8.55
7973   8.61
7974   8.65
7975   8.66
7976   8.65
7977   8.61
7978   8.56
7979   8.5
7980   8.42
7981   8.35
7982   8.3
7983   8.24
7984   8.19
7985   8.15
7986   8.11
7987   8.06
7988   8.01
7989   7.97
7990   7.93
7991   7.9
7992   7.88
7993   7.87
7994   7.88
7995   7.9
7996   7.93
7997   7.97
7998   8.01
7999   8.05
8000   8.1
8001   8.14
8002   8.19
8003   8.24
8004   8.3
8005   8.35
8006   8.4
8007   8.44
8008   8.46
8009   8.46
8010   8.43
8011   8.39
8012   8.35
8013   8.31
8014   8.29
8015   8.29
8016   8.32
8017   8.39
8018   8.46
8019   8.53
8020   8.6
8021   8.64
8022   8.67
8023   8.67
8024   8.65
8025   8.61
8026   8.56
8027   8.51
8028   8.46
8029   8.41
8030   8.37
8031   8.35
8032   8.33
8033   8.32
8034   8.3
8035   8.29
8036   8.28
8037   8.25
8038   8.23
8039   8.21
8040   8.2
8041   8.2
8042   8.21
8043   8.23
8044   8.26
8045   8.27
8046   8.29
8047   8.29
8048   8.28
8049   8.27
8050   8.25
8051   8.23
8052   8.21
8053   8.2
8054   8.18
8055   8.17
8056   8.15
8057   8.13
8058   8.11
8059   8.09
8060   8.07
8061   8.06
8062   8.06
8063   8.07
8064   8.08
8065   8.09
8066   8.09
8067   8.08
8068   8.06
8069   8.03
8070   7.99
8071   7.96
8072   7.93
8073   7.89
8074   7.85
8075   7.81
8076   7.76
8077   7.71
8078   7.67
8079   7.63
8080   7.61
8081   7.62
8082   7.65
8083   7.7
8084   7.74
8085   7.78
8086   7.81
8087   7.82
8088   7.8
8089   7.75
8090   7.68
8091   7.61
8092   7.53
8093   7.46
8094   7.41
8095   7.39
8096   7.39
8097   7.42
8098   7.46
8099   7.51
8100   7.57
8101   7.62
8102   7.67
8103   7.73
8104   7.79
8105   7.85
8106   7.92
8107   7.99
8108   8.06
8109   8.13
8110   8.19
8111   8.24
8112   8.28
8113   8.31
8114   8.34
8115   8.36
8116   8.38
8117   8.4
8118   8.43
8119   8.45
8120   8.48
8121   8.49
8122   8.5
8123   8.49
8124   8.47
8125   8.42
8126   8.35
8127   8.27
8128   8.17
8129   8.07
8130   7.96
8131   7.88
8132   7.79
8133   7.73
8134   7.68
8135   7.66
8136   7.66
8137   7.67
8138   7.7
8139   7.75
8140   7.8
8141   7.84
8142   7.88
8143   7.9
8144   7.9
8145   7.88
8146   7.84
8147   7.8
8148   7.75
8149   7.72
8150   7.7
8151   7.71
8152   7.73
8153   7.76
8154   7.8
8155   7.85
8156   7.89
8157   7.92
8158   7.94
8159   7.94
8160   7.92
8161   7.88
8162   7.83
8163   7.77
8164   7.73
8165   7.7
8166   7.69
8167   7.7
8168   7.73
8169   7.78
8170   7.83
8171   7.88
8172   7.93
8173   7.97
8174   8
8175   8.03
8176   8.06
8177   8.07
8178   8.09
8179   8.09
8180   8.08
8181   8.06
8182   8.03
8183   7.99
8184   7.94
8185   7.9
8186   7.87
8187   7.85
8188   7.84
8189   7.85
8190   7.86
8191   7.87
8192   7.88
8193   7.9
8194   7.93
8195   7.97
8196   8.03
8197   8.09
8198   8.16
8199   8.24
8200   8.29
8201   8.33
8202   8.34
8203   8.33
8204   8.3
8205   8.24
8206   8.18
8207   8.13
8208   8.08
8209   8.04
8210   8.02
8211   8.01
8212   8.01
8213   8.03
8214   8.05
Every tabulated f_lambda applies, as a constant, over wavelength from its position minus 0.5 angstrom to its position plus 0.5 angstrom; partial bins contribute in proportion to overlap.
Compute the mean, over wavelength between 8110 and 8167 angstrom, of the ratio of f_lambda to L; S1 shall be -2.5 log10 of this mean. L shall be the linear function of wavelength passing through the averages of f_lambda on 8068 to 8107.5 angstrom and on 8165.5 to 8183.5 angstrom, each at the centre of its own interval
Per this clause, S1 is -0.020 mag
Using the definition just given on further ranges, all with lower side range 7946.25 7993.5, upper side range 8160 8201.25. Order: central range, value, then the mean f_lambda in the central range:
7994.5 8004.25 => 0.02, 8.08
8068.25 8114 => 0.04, 7.78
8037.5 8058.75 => -0.01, 8.22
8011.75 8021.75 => -0.03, 8.43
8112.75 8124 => -0.05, 8.43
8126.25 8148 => 0.02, 7.85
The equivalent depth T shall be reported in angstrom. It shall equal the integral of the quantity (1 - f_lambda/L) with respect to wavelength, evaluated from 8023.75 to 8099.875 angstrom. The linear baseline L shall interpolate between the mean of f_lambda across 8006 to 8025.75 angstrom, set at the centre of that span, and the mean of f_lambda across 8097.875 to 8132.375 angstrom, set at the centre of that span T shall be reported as 2.7 angstrom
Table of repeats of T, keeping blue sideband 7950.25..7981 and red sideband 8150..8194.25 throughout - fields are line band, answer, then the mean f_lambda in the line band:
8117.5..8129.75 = -0.6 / 8.37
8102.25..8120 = -0.3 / 8.17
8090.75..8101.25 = 0.8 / 7.48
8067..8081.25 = 0.5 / 7.84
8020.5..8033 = -0.4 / 8.51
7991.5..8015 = 0.3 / 8.19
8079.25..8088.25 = 0.4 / 7.72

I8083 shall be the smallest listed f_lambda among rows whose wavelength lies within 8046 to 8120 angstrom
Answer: 7.39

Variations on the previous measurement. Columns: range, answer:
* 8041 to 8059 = 8.09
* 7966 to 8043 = 7.87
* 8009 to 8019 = 8.29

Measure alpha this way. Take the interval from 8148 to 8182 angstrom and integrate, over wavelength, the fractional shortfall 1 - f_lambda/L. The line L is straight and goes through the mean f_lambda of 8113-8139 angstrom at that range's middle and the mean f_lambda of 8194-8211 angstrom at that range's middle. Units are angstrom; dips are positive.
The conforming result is 1.2 angstrom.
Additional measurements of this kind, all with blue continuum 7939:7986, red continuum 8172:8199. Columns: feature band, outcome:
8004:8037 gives -0.94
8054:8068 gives 0.08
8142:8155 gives 0.38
